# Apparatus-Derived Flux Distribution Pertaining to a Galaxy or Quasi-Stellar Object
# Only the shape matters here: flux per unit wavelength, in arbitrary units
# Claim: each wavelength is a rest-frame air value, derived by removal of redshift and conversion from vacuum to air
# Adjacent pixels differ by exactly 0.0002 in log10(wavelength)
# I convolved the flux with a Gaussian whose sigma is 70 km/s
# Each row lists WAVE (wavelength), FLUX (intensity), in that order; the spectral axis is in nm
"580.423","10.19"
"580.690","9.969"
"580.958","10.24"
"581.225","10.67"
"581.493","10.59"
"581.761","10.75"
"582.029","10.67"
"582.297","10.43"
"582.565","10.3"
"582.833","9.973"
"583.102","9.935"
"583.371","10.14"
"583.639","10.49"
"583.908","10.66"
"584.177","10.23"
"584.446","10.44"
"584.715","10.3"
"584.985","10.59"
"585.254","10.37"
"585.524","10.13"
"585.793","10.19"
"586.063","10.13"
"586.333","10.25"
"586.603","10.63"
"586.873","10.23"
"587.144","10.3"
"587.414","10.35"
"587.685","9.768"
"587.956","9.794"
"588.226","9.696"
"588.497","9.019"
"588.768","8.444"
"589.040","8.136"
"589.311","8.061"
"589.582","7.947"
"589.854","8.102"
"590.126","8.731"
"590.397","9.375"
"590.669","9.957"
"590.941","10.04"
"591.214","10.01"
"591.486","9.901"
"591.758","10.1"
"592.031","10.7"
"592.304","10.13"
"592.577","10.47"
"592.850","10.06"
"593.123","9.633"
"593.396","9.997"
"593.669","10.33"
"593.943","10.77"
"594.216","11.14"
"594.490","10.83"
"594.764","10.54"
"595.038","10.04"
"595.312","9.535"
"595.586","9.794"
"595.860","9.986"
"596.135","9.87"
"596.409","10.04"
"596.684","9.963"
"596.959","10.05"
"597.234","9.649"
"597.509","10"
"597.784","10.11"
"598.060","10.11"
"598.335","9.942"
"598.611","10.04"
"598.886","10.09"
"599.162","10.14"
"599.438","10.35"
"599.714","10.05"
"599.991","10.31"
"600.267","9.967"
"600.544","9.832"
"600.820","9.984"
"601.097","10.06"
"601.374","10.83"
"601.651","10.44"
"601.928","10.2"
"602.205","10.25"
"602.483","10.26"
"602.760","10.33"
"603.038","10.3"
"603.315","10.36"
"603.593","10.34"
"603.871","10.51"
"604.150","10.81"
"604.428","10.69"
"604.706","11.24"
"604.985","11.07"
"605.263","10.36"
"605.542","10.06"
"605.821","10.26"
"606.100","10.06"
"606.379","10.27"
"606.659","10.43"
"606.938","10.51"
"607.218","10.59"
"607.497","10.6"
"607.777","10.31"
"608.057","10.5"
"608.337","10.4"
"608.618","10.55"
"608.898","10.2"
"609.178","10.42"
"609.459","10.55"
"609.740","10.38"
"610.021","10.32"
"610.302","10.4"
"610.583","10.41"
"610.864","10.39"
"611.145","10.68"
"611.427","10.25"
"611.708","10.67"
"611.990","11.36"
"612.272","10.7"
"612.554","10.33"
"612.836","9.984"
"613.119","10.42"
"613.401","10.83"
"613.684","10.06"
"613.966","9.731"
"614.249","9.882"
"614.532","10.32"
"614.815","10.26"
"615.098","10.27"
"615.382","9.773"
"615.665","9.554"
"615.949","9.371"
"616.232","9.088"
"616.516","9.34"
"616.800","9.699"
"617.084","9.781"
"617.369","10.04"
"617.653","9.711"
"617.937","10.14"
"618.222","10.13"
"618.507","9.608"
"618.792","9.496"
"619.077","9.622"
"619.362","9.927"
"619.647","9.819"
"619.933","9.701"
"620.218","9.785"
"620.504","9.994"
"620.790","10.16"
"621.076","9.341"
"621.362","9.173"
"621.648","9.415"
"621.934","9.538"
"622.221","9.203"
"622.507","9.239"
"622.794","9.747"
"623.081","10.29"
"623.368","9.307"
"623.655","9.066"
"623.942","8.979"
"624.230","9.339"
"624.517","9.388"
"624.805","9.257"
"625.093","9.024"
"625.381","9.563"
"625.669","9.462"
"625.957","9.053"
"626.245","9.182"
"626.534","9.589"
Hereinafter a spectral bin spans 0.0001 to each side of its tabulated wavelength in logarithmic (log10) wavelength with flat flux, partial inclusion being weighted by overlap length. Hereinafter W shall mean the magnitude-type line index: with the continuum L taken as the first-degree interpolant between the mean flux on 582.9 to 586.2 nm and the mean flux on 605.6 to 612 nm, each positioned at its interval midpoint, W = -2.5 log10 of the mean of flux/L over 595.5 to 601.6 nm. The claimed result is 0.03 mag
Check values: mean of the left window 10.3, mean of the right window 10.4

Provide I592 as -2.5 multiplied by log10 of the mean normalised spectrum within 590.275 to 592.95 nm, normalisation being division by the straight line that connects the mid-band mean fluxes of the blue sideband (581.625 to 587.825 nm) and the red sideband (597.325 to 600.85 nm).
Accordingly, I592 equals 0.01 mag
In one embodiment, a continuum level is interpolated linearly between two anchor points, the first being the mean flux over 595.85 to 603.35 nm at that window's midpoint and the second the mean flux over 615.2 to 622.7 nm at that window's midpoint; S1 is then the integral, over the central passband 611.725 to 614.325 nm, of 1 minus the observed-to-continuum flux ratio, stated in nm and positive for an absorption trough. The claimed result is -0.16 nm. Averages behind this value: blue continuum 10.1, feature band 10.4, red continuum 9.64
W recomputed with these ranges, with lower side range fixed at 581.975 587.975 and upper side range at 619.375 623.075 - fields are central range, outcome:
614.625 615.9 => -0.02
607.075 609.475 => -0.06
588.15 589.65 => 0.19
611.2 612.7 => -0.09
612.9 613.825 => -0.07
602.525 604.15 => -0.05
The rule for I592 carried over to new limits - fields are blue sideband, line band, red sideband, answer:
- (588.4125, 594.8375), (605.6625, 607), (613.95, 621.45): -0.06 mag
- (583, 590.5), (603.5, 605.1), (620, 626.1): -0.13 mag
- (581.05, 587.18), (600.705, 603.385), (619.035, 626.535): -0.04 mag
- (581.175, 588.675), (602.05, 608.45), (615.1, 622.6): -0.06 mag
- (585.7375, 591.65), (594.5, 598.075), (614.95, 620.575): -0.05 mag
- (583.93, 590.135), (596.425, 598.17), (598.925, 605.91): 0.02 mag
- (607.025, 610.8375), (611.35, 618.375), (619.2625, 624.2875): 0.00 mag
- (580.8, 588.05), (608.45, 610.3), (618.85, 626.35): -0.07 mag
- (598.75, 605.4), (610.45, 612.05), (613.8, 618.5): -0.06 mag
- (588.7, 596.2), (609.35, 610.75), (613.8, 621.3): -0.07 mag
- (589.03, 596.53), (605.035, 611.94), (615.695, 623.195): -0.07 mag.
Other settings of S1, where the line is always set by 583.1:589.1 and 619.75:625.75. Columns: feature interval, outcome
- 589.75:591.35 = 0.09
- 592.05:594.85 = -0.14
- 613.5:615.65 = -0.10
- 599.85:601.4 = -0.05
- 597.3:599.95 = -0.07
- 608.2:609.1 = -0.06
